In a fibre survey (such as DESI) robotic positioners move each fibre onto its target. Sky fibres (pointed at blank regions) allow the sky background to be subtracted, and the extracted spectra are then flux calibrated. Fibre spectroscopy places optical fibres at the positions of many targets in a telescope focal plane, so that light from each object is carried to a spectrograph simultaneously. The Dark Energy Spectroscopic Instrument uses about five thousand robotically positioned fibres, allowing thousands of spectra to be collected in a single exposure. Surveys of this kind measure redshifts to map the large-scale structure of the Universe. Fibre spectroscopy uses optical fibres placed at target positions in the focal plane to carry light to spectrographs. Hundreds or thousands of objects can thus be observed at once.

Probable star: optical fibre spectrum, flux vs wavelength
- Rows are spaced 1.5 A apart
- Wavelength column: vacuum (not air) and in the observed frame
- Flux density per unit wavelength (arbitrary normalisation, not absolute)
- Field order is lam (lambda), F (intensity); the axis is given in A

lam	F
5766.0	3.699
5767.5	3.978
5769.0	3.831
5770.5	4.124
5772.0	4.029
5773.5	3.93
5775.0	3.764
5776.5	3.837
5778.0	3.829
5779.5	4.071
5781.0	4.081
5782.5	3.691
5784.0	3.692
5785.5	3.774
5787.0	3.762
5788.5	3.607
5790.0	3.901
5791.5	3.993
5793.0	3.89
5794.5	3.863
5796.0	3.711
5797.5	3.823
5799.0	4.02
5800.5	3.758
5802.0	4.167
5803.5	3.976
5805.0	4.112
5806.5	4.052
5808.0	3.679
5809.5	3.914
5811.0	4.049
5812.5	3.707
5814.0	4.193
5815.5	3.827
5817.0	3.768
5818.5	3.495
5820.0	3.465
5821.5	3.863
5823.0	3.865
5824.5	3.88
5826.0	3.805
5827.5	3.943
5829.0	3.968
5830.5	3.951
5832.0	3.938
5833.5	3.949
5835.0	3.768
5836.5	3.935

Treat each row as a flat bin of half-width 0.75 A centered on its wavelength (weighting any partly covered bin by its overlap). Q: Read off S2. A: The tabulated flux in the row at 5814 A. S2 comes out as 4.193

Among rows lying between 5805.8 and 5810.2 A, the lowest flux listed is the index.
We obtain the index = 3.679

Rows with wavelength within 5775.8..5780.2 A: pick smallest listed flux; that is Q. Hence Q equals 3.829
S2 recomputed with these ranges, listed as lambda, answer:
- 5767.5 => 3.978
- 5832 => 3.938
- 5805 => 4.112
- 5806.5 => 4.052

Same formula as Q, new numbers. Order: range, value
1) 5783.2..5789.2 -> 3.607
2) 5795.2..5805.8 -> 3.711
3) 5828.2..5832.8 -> 3.938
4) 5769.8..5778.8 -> 3.764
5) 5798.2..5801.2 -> 3.758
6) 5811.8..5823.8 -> 3.465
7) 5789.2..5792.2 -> 3.901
